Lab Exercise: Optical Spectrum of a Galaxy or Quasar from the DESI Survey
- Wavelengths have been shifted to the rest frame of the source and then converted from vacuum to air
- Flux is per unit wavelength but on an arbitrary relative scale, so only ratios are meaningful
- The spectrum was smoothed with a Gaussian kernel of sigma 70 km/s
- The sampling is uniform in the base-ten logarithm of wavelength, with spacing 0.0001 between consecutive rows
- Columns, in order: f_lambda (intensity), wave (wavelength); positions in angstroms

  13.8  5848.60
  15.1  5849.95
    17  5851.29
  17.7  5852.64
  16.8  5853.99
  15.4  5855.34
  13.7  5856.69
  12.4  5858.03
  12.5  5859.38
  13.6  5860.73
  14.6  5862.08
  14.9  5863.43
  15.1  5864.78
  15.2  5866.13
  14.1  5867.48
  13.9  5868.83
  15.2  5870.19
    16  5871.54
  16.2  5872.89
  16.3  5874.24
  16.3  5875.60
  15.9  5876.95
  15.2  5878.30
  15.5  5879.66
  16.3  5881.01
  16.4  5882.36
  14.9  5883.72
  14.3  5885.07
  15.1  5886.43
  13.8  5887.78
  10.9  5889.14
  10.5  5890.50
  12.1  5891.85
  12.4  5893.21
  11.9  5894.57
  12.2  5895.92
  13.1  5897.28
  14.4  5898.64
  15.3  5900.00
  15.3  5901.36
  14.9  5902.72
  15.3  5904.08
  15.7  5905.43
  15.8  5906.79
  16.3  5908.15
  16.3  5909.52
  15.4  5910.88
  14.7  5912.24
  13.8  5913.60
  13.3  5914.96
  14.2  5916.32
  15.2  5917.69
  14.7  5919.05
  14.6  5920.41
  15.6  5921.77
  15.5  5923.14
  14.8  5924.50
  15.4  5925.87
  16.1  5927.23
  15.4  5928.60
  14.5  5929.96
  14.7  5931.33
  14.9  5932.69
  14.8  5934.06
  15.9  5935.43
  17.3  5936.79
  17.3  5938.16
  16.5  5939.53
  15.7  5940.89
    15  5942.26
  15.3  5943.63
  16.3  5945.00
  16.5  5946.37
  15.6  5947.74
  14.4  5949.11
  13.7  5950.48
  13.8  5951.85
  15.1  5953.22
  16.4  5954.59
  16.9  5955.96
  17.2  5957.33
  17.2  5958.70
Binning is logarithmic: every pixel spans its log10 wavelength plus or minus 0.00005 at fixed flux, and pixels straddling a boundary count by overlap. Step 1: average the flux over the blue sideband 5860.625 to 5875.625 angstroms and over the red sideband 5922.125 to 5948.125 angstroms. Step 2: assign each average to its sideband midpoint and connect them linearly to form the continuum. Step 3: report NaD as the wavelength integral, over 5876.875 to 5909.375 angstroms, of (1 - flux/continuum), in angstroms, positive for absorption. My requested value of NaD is 2.1 angstroms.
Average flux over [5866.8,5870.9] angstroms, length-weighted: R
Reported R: 14.4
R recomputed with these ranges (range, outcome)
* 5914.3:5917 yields 13.8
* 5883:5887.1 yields 14.8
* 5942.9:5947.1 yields 16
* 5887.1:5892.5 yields 11.8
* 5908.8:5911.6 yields 15.8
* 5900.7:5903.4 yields 15.1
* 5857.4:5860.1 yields 12.5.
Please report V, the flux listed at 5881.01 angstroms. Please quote 16.3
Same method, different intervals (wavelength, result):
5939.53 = 16.5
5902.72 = 14.9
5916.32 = 14.2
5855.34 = 15.4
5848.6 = 13.8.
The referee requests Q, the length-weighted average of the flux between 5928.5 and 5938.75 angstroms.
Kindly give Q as 15.6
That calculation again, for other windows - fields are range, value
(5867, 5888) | 15.4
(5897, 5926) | 15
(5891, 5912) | 14.4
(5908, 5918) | 14.8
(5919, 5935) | 15.1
